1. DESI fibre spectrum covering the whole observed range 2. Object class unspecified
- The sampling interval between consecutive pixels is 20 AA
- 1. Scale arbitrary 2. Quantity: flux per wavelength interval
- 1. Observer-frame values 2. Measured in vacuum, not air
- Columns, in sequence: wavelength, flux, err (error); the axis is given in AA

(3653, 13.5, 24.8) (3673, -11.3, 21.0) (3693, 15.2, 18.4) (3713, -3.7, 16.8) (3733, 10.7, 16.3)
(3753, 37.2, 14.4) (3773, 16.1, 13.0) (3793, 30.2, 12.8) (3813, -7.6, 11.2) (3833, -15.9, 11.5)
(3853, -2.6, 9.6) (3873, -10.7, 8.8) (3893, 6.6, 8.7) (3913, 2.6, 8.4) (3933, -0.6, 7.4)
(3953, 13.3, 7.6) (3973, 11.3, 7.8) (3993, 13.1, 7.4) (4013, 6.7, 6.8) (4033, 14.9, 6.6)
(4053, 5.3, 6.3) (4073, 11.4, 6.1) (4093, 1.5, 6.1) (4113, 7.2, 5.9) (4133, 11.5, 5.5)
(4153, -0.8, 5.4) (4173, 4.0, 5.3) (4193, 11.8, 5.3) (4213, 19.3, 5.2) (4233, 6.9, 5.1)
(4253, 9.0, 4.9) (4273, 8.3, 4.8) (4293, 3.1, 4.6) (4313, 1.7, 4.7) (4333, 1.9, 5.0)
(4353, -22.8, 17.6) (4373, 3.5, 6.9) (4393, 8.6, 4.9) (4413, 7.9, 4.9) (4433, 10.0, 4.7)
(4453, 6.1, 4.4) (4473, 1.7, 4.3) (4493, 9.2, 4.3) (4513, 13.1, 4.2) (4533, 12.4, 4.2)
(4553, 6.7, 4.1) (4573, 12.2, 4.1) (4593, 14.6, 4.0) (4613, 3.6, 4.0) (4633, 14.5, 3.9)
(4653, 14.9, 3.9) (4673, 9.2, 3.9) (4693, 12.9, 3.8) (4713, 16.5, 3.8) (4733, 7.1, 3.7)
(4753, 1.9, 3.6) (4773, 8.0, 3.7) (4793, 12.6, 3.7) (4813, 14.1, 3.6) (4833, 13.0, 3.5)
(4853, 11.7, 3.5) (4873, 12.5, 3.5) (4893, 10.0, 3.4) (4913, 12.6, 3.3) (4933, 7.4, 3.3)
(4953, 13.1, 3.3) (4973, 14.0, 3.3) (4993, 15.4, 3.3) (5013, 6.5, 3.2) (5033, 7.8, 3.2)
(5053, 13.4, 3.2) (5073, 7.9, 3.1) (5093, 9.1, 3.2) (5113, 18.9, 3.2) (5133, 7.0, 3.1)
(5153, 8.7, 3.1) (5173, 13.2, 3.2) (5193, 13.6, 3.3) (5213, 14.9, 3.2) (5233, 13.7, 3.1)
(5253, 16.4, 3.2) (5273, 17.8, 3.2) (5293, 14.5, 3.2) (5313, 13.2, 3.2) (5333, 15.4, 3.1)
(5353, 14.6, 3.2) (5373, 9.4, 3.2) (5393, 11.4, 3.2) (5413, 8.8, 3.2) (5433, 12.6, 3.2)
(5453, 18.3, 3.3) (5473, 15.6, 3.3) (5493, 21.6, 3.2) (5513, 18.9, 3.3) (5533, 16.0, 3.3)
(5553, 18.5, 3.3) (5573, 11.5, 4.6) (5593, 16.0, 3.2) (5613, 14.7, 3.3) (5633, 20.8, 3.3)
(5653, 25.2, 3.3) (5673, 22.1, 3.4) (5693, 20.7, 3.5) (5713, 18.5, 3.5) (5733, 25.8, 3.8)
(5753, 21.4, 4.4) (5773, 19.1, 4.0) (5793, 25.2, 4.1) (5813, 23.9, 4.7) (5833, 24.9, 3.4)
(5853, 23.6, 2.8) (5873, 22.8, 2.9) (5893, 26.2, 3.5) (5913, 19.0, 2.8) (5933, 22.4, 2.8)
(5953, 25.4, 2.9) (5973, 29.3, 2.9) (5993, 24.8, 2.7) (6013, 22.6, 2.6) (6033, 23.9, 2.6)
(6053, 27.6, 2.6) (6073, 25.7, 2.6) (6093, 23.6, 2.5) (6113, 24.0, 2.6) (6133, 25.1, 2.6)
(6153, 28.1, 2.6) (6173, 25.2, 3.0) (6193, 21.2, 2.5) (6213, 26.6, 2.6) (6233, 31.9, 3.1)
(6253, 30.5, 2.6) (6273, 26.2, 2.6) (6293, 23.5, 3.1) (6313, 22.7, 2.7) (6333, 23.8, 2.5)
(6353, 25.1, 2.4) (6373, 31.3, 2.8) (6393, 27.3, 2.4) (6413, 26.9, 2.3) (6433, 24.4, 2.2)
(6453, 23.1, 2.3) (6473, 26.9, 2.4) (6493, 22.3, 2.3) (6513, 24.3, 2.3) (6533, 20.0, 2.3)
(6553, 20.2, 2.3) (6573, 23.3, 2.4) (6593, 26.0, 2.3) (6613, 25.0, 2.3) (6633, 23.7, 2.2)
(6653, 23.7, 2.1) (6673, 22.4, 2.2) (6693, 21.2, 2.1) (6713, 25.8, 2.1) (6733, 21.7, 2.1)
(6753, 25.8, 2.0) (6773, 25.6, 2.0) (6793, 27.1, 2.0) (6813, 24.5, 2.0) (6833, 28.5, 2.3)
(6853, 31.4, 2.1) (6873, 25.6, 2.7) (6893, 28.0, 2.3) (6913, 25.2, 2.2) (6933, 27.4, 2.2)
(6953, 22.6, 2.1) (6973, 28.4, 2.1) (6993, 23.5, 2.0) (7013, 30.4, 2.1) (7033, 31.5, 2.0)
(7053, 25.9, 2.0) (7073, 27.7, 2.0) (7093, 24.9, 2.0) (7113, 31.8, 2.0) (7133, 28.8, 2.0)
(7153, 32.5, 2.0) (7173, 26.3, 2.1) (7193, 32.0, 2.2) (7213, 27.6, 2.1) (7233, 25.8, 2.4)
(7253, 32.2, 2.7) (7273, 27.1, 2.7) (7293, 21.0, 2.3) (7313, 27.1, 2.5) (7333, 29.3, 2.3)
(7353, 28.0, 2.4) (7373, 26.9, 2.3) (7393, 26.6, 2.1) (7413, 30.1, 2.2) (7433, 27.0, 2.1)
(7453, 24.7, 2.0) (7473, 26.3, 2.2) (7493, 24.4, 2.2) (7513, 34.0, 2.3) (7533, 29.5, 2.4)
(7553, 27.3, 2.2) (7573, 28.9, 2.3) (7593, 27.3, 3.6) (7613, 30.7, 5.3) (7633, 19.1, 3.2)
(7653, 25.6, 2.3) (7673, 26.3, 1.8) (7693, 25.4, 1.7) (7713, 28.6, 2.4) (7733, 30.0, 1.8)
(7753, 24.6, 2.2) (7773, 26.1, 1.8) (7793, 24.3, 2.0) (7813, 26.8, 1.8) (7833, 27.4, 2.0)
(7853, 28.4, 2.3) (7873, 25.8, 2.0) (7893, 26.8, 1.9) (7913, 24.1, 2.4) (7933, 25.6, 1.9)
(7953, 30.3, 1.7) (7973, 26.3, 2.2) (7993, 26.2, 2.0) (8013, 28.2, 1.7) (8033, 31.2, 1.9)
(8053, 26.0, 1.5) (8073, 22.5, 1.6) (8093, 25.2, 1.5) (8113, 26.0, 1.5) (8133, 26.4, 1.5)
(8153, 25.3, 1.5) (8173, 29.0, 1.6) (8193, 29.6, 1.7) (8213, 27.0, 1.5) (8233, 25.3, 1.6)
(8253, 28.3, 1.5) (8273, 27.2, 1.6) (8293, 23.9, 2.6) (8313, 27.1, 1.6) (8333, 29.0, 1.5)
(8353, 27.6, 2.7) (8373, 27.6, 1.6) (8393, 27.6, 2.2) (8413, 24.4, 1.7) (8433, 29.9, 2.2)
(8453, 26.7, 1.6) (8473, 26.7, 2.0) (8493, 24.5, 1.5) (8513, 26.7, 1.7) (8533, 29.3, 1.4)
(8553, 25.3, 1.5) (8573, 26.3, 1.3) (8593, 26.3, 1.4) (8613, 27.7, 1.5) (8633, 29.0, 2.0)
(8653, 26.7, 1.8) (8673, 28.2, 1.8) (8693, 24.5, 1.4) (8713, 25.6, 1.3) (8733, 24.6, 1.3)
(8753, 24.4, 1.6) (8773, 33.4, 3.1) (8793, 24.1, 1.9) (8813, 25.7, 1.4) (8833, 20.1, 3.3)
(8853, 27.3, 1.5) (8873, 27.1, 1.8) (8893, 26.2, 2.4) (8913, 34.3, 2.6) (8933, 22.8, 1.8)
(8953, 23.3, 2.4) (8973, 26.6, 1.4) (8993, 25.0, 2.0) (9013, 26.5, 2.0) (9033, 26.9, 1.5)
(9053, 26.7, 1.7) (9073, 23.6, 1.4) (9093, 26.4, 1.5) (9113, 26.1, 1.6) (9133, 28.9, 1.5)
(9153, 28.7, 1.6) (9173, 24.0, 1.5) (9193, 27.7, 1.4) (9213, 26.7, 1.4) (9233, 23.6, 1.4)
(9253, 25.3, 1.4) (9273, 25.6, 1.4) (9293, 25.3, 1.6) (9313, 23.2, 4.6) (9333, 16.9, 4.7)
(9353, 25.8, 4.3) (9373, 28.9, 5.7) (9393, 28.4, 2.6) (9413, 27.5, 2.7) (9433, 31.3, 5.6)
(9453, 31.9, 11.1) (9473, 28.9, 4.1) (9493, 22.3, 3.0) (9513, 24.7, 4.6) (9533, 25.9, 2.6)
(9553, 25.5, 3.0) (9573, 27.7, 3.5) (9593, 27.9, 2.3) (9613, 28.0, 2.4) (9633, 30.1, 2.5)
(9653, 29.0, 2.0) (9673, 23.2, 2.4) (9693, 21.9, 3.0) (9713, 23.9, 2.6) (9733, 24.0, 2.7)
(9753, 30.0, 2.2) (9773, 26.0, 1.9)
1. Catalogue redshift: 0.294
